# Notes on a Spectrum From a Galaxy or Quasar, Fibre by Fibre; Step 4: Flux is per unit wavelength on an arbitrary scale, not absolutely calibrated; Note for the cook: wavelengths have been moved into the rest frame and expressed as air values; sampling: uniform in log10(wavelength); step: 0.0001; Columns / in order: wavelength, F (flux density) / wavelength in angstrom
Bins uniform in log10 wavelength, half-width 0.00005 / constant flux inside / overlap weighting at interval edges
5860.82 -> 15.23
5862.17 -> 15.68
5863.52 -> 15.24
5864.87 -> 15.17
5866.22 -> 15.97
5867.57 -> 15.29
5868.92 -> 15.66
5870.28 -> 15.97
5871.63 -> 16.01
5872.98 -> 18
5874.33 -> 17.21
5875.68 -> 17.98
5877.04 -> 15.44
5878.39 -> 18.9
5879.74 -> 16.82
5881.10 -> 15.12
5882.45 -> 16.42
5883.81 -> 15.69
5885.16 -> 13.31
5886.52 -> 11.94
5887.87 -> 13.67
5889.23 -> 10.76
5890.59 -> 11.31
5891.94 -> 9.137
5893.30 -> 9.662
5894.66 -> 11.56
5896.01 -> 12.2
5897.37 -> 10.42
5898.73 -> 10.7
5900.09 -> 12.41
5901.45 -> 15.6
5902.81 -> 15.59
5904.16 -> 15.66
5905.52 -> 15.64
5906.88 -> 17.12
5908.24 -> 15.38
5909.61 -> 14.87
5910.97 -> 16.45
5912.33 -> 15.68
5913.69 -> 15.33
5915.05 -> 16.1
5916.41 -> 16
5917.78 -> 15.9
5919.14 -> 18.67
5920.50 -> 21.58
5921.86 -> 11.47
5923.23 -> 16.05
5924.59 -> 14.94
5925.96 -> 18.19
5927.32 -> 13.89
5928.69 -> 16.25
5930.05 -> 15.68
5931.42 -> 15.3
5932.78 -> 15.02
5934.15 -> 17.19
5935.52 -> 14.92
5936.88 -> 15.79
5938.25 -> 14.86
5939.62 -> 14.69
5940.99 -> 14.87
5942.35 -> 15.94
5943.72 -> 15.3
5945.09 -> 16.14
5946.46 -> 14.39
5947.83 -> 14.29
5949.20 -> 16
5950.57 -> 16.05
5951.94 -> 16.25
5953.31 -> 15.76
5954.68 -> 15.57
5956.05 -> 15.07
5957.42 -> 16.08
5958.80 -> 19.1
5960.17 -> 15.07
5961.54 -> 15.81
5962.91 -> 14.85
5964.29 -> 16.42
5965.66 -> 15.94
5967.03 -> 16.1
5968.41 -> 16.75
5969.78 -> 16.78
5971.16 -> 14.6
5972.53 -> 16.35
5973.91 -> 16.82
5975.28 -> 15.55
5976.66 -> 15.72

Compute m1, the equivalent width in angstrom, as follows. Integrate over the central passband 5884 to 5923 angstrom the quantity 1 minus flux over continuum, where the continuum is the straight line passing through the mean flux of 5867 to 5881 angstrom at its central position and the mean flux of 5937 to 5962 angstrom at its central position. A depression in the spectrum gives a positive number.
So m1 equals 5.08 angstrom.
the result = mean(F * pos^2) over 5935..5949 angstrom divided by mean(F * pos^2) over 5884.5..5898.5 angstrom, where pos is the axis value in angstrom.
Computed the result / 1.36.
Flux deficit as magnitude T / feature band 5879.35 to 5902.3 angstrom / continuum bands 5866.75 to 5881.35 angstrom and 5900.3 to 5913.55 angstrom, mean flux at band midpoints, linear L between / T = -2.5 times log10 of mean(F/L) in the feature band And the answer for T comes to 0.26 mag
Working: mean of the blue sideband 16.6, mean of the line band 12.7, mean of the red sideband 15.6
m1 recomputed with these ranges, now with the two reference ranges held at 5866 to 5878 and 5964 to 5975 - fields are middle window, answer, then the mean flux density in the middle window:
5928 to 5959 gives 1.24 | 15.6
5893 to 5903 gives 2.55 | 12.2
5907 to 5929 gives 0.36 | 16.1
